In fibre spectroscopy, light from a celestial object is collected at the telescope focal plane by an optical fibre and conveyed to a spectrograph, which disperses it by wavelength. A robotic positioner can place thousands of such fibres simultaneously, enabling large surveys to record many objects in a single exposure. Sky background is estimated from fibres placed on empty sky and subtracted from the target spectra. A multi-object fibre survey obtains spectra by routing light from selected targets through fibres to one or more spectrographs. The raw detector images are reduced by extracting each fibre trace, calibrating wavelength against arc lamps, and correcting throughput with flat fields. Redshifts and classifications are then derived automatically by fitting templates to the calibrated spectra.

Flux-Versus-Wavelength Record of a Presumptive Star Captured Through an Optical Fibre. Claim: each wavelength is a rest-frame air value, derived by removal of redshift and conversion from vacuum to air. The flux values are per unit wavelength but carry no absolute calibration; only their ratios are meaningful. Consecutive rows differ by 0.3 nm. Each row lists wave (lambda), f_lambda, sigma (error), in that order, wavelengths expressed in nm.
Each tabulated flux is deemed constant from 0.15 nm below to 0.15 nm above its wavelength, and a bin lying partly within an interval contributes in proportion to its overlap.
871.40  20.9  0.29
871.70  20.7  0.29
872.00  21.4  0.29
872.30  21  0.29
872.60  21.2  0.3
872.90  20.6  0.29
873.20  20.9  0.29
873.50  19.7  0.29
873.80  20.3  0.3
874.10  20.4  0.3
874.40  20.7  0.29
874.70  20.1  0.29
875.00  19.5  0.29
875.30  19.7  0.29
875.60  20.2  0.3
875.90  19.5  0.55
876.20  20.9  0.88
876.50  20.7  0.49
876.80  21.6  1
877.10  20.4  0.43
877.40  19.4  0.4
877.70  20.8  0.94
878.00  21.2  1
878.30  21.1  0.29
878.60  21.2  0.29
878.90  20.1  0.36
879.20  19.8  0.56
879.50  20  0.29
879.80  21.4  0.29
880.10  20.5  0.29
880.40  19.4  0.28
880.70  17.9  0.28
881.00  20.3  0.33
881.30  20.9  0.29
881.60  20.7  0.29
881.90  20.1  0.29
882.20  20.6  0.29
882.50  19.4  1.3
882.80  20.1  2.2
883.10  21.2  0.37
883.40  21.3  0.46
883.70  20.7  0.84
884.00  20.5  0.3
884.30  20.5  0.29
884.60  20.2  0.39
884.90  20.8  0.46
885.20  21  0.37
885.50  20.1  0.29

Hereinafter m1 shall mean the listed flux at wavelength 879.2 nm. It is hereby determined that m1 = 19.8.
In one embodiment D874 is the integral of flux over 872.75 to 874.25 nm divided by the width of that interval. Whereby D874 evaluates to 20.4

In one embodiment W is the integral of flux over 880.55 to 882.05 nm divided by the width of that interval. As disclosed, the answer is 20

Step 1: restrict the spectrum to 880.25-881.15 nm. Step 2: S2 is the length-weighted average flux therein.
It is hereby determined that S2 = 19.2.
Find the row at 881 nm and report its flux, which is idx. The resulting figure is 20.3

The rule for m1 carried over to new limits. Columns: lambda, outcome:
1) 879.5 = 20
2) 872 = 21.4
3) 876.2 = 20.9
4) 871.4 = 20.9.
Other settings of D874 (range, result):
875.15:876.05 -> 19.8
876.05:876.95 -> 21.1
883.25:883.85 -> 21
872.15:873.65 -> 20.7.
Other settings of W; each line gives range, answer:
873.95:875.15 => 20.2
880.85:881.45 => 20.6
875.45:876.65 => 20.3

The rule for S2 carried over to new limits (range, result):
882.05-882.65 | 20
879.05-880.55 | 20.2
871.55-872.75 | 21.1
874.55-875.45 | 19.8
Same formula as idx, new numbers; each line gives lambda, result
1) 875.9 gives 19.5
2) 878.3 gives 21.1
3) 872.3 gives 21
